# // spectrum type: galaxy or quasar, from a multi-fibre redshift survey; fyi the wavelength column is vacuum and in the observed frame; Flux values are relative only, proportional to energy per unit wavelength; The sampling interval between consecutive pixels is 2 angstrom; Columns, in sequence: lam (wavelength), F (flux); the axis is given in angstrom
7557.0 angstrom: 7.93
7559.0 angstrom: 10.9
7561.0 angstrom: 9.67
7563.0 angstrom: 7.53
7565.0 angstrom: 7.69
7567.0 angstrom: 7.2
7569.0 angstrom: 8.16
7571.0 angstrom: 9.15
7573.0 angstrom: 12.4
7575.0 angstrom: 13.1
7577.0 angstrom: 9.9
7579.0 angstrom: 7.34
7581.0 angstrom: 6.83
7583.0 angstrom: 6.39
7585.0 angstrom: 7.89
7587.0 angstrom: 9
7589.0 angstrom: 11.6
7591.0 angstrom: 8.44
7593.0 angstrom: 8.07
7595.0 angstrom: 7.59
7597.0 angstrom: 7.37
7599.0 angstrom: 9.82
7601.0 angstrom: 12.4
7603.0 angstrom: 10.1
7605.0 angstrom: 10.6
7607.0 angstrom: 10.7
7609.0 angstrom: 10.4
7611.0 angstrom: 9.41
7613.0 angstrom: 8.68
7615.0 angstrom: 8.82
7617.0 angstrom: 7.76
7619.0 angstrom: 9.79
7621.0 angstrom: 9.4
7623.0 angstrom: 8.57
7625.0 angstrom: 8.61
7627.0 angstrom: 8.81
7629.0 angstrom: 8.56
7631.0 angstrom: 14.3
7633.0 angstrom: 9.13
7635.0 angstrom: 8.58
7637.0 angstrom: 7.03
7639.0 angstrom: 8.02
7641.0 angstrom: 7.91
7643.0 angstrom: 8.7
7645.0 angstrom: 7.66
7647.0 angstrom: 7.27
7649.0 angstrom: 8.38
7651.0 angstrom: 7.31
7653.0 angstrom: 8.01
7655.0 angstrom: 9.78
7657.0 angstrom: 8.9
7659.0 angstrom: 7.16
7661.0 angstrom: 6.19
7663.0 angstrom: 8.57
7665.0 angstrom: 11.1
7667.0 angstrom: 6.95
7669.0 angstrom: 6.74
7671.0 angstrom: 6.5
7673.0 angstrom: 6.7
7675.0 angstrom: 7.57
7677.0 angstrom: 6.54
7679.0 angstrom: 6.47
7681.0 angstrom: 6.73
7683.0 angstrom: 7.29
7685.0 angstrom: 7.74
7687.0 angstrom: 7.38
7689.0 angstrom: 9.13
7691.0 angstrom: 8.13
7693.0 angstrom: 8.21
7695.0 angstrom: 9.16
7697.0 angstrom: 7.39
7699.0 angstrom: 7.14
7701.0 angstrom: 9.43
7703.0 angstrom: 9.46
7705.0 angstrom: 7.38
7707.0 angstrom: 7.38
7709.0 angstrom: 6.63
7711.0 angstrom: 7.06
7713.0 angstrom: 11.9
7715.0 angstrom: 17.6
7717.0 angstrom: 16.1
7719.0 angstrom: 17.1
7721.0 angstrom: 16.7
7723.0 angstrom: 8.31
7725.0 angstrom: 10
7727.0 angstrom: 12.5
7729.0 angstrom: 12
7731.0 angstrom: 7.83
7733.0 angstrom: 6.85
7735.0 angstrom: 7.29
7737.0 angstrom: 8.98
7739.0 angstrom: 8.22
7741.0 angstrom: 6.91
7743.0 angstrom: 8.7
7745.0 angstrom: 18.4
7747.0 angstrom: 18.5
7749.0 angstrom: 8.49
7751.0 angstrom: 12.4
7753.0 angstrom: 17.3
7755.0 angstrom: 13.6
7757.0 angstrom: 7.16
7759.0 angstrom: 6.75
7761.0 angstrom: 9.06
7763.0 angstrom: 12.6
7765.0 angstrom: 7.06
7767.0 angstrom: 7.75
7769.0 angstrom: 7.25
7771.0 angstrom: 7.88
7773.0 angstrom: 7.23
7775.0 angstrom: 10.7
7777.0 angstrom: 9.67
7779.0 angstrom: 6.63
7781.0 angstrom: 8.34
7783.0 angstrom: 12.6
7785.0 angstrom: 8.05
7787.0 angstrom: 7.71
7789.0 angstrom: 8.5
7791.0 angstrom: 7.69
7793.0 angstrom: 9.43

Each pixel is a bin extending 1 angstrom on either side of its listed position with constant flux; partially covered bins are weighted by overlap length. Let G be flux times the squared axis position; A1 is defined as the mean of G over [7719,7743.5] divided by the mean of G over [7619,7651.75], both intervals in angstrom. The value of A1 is 1.16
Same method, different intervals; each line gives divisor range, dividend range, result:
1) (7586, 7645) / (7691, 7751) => 1.16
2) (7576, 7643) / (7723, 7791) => 1.12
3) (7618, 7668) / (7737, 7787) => 1.20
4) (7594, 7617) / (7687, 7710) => 0.87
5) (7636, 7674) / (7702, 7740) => 1.36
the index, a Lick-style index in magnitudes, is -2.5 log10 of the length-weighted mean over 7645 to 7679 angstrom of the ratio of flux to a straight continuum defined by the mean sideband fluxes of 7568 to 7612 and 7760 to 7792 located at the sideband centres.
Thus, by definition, 0.185 mag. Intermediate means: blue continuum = 9.39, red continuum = 8.67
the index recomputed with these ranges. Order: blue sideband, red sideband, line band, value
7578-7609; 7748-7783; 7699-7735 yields -0.14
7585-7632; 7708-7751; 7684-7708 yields 0.30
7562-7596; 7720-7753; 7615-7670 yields 0.13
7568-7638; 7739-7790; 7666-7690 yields 0.32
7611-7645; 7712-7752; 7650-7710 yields 0.31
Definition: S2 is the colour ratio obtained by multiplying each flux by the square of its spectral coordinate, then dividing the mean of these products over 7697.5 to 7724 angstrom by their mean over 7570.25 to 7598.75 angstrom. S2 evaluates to 1.26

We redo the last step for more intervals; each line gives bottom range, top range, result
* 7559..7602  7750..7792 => 1.09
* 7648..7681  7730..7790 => 1.29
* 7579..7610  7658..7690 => 0.83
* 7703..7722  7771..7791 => 0.75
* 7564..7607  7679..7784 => 1.12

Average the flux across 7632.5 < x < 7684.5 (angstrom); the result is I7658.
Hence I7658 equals 7.72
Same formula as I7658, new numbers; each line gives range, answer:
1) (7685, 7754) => 10.4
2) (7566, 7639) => 9.2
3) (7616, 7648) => 8.76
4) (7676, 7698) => 7.65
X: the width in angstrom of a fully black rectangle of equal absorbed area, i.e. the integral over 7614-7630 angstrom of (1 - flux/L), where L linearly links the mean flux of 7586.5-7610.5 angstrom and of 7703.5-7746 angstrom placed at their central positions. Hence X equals 1.7 angstrom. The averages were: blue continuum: 9.68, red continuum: 10.6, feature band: 8.79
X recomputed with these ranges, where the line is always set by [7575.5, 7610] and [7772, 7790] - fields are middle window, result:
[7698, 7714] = 1.17 angstrom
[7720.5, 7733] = -2.43 angstrom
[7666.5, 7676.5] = 2.37 angstrom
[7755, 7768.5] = 0.18 angstrom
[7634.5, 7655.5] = 2.43 angstrom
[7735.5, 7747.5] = -3.05 angstrom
